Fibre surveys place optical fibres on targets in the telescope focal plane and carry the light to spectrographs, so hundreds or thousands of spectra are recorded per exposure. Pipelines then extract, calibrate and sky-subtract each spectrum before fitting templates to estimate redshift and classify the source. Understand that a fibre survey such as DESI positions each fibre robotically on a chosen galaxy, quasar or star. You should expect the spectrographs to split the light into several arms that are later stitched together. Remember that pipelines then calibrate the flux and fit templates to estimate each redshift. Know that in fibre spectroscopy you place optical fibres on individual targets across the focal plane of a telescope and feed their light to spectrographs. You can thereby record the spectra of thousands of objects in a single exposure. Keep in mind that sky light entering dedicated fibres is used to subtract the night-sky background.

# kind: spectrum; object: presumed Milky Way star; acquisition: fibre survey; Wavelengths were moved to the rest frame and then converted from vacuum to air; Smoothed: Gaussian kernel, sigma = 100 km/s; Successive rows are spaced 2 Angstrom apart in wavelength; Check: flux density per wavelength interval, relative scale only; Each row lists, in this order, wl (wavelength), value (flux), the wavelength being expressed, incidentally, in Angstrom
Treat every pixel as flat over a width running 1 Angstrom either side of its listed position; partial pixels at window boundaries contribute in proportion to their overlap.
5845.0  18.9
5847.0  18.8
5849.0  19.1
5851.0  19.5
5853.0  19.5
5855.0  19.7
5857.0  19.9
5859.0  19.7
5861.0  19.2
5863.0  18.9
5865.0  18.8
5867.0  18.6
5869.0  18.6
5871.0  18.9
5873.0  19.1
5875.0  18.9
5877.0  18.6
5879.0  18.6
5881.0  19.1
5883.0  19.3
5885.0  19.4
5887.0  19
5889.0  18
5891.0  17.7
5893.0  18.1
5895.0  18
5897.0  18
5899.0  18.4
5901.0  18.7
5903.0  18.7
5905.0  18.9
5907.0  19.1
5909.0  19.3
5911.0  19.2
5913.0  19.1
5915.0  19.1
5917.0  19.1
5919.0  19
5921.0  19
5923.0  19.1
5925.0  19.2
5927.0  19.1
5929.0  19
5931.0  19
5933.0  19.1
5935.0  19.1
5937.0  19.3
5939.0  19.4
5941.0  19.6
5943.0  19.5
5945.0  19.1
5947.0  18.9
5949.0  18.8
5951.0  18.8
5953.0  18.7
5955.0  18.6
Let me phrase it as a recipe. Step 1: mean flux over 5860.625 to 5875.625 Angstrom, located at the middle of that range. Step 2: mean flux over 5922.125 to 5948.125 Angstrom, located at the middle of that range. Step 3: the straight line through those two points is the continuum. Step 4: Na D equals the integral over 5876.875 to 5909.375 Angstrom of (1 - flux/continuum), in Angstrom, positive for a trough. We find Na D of 0.60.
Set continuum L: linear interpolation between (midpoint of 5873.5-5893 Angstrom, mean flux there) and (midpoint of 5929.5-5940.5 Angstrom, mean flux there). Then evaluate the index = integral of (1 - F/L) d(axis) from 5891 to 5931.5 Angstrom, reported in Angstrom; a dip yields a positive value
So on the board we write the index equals 0.3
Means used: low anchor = 18.7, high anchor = 19.2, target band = 18.8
